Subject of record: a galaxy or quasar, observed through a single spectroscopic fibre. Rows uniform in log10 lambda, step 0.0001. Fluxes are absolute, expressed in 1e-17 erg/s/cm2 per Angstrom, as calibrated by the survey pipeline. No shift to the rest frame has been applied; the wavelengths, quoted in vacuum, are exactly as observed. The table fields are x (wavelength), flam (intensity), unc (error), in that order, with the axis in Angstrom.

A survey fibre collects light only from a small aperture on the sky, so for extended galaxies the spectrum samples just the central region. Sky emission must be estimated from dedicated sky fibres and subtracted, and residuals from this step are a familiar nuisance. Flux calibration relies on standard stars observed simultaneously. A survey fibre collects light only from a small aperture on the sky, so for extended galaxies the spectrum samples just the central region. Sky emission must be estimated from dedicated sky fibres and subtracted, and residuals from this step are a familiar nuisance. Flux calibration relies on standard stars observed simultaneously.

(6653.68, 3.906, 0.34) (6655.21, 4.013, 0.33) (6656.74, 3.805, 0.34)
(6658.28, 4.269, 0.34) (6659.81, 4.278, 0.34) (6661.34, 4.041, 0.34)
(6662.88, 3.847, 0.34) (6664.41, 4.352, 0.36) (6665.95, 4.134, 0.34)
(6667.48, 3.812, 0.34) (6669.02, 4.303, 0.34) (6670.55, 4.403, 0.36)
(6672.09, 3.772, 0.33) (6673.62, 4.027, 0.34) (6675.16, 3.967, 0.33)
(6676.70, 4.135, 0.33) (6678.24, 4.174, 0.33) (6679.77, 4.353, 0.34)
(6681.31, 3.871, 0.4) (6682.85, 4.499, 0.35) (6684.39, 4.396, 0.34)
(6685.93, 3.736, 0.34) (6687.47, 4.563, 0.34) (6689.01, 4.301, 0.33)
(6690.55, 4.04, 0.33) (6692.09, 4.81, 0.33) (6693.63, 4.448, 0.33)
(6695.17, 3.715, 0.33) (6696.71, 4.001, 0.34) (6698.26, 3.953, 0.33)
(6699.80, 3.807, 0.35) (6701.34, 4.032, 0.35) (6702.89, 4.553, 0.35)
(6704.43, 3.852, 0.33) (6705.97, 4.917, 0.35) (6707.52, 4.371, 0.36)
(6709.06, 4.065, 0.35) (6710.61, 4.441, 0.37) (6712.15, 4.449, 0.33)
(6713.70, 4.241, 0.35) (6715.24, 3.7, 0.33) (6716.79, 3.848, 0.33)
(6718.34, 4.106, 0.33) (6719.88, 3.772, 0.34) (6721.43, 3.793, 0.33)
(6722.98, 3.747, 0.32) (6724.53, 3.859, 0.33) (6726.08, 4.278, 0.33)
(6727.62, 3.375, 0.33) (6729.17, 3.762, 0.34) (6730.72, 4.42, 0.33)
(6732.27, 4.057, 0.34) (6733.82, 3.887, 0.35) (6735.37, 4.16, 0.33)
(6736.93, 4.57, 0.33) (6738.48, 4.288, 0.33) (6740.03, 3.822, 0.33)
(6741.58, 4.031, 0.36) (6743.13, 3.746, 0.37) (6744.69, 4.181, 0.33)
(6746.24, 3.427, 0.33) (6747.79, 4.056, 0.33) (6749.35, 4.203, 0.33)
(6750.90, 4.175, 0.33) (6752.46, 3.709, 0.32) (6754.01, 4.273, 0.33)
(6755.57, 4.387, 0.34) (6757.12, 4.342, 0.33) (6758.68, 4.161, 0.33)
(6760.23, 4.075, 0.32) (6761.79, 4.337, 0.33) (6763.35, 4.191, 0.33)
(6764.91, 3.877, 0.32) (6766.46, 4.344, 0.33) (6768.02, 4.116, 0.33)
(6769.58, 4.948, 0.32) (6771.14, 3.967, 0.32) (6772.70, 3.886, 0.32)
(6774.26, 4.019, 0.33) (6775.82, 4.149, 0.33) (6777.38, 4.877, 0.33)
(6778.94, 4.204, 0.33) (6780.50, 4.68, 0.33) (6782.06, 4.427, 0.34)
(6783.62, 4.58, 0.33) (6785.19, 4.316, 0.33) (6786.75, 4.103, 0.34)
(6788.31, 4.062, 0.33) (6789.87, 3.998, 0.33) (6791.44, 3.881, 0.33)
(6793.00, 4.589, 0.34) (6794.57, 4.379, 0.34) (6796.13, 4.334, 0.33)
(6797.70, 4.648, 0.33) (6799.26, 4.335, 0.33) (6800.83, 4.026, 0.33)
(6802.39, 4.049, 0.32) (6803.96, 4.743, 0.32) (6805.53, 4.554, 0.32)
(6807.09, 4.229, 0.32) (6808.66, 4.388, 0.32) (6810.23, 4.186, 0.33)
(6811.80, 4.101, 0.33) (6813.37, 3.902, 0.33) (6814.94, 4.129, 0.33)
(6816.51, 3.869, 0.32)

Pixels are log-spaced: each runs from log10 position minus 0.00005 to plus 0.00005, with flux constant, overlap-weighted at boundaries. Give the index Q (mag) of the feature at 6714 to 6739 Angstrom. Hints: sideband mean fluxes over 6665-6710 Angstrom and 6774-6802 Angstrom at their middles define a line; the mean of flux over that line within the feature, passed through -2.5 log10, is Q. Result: 0.07 mag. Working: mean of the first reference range 4.17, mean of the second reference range 4.31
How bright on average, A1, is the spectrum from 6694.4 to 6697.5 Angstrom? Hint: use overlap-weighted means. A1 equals 3.85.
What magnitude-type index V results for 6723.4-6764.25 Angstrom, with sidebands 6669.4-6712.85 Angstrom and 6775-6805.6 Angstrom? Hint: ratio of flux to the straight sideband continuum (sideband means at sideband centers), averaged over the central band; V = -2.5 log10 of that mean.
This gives 0.06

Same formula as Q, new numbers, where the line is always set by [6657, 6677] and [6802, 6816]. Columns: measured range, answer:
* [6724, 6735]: 0.05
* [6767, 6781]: -0.02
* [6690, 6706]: -0.01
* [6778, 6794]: -0.02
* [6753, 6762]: -0.01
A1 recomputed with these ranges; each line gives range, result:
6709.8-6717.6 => 4.13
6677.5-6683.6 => 4.23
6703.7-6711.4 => 4.33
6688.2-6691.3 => 4.18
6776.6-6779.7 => 4.54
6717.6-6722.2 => 3.89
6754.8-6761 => 4.25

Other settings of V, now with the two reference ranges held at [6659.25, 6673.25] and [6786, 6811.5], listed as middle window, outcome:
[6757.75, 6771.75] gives 0.001 mag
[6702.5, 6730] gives 0.029 mag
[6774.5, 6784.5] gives -0.051 mag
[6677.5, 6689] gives -0.028 mag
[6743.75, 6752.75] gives 0.065 mag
